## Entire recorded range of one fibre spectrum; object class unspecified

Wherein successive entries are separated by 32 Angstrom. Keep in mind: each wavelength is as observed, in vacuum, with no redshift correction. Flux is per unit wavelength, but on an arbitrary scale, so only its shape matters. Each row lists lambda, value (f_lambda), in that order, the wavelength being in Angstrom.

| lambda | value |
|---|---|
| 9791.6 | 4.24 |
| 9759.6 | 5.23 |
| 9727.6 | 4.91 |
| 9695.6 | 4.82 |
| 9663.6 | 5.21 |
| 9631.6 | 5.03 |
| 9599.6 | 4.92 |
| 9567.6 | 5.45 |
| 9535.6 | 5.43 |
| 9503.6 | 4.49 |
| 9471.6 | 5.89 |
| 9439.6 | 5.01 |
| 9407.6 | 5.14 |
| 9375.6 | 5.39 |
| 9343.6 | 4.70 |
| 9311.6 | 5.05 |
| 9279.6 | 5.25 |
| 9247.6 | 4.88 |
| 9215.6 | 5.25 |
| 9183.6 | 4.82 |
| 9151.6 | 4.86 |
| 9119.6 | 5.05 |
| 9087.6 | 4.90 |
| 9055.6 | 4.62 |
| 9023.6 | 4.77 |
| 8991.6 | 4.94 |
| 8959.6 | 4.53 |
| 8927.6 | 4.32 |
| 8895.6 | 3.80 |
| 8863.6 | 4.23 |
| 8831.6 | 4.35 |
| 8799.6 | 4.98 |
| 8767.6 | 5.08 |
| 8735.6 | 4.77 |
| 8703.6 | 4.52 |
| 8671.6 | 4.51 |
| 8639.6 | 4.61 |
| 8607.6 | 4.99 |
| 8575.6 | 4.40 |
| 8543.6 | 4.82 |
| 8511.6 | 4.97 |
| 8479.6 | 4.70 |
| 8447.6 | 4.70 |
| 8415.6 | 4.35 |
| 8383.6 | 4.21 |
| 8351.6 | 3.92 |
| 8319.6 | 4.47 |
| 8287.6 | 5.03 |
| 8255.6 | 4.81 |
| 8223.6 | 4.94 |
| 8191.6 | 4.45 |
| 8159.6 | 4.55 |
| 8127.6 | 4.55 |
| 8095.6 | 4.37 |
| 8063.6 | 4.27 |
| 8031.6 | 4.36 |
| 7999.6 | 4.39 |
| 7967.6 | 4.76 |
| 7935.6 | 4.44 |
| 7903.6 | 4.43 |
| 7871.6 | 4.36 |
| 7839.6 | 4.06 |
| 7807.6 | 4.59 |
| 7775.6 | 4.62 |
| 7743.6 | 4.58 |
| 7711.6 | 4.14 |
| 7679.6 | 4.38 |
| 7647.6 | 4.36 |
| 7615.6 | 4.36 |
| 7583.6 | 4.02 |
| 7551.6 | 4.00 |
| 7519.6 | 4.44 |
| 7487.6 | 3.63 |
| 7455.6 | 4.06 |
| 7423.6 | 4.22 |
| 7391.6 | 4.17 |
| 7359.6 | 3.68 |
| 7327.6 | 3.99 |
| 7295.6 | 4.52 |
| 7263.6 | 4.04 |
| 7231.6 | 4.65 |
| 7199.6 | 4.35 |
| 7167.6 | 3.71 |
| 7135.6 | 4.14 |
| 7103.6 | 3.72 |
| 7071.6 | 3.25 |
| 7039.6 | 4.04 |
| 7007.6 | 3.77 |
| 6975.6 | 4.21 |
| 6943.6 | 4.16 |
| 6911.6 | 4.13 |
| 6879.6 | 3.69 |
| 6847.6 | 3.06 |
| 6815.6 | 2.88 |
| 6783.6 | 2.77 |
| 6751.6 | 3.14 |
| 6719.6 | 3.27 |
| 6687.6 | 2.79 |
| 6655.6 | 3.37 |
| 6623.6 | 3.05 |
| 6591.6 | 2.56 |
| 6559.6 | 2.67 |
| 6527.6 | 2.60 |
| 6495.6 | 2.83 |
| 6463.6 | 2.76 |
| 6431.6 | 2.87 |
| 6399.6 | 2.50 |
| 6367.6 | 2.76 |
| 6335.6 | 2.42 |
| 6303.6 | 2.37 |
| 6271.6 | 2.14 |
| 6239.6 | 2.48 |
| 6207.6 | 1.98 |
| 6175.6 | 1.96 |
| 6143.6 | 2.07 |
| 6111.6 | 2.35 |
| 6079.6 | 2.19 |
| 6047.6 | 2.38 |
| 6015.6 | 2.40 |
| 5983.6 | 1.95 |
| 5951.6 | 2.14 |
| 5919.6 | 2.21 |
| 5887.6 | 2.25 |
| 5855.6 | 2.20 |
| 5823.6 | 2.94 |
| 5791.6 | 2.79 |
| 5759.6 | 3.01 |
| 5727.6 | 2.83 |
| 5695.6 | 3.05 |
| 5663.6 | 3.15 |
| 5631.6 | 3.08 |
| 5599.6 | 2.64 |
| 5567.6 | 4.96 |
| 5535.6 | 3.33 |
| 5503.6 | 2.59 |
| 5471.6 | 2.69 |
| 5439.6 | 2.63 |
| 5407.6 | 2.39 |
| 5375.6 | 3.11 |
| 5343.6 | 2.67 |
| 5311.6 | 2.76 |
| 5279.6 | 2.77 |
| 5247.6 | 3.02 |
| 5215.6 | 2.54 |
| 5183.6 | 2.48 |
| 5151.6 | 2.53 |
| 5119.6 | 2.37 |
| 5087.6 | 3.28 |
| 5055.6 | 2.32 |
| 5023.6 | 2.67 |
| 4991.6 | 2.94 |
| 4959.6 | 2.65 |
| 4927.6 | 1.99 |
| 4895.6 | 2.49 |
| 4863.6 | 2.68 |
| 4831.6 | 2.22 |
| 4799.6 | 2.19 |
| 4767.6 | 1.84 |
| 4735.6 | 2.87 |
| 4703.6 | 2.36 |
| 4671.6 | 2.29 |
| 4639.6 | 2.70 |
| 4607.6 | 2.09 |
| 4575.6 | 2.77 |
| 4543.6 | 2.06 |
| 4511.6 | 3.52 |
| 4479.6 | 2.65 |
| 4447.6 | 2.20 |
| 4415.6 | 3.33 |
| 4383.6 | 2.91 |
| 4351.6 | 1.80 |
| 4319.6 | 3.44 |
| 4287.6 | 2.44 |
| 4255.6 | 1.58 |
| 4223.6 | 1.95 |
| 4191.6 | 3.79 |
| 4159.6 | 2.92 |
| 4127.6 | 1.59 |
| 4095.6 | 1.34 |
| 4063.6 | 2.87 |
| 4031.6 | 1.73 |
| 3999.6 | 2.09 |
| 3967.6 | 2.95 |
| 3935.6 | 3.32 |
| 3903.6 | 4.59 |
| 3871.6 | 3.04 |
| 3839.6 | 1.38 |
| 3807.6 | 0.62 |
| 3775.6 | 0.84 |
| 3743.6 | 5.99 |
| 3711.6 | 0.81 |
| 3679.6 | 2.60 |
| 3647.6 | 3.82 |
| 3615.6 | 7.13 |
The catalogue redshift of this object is 0.721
